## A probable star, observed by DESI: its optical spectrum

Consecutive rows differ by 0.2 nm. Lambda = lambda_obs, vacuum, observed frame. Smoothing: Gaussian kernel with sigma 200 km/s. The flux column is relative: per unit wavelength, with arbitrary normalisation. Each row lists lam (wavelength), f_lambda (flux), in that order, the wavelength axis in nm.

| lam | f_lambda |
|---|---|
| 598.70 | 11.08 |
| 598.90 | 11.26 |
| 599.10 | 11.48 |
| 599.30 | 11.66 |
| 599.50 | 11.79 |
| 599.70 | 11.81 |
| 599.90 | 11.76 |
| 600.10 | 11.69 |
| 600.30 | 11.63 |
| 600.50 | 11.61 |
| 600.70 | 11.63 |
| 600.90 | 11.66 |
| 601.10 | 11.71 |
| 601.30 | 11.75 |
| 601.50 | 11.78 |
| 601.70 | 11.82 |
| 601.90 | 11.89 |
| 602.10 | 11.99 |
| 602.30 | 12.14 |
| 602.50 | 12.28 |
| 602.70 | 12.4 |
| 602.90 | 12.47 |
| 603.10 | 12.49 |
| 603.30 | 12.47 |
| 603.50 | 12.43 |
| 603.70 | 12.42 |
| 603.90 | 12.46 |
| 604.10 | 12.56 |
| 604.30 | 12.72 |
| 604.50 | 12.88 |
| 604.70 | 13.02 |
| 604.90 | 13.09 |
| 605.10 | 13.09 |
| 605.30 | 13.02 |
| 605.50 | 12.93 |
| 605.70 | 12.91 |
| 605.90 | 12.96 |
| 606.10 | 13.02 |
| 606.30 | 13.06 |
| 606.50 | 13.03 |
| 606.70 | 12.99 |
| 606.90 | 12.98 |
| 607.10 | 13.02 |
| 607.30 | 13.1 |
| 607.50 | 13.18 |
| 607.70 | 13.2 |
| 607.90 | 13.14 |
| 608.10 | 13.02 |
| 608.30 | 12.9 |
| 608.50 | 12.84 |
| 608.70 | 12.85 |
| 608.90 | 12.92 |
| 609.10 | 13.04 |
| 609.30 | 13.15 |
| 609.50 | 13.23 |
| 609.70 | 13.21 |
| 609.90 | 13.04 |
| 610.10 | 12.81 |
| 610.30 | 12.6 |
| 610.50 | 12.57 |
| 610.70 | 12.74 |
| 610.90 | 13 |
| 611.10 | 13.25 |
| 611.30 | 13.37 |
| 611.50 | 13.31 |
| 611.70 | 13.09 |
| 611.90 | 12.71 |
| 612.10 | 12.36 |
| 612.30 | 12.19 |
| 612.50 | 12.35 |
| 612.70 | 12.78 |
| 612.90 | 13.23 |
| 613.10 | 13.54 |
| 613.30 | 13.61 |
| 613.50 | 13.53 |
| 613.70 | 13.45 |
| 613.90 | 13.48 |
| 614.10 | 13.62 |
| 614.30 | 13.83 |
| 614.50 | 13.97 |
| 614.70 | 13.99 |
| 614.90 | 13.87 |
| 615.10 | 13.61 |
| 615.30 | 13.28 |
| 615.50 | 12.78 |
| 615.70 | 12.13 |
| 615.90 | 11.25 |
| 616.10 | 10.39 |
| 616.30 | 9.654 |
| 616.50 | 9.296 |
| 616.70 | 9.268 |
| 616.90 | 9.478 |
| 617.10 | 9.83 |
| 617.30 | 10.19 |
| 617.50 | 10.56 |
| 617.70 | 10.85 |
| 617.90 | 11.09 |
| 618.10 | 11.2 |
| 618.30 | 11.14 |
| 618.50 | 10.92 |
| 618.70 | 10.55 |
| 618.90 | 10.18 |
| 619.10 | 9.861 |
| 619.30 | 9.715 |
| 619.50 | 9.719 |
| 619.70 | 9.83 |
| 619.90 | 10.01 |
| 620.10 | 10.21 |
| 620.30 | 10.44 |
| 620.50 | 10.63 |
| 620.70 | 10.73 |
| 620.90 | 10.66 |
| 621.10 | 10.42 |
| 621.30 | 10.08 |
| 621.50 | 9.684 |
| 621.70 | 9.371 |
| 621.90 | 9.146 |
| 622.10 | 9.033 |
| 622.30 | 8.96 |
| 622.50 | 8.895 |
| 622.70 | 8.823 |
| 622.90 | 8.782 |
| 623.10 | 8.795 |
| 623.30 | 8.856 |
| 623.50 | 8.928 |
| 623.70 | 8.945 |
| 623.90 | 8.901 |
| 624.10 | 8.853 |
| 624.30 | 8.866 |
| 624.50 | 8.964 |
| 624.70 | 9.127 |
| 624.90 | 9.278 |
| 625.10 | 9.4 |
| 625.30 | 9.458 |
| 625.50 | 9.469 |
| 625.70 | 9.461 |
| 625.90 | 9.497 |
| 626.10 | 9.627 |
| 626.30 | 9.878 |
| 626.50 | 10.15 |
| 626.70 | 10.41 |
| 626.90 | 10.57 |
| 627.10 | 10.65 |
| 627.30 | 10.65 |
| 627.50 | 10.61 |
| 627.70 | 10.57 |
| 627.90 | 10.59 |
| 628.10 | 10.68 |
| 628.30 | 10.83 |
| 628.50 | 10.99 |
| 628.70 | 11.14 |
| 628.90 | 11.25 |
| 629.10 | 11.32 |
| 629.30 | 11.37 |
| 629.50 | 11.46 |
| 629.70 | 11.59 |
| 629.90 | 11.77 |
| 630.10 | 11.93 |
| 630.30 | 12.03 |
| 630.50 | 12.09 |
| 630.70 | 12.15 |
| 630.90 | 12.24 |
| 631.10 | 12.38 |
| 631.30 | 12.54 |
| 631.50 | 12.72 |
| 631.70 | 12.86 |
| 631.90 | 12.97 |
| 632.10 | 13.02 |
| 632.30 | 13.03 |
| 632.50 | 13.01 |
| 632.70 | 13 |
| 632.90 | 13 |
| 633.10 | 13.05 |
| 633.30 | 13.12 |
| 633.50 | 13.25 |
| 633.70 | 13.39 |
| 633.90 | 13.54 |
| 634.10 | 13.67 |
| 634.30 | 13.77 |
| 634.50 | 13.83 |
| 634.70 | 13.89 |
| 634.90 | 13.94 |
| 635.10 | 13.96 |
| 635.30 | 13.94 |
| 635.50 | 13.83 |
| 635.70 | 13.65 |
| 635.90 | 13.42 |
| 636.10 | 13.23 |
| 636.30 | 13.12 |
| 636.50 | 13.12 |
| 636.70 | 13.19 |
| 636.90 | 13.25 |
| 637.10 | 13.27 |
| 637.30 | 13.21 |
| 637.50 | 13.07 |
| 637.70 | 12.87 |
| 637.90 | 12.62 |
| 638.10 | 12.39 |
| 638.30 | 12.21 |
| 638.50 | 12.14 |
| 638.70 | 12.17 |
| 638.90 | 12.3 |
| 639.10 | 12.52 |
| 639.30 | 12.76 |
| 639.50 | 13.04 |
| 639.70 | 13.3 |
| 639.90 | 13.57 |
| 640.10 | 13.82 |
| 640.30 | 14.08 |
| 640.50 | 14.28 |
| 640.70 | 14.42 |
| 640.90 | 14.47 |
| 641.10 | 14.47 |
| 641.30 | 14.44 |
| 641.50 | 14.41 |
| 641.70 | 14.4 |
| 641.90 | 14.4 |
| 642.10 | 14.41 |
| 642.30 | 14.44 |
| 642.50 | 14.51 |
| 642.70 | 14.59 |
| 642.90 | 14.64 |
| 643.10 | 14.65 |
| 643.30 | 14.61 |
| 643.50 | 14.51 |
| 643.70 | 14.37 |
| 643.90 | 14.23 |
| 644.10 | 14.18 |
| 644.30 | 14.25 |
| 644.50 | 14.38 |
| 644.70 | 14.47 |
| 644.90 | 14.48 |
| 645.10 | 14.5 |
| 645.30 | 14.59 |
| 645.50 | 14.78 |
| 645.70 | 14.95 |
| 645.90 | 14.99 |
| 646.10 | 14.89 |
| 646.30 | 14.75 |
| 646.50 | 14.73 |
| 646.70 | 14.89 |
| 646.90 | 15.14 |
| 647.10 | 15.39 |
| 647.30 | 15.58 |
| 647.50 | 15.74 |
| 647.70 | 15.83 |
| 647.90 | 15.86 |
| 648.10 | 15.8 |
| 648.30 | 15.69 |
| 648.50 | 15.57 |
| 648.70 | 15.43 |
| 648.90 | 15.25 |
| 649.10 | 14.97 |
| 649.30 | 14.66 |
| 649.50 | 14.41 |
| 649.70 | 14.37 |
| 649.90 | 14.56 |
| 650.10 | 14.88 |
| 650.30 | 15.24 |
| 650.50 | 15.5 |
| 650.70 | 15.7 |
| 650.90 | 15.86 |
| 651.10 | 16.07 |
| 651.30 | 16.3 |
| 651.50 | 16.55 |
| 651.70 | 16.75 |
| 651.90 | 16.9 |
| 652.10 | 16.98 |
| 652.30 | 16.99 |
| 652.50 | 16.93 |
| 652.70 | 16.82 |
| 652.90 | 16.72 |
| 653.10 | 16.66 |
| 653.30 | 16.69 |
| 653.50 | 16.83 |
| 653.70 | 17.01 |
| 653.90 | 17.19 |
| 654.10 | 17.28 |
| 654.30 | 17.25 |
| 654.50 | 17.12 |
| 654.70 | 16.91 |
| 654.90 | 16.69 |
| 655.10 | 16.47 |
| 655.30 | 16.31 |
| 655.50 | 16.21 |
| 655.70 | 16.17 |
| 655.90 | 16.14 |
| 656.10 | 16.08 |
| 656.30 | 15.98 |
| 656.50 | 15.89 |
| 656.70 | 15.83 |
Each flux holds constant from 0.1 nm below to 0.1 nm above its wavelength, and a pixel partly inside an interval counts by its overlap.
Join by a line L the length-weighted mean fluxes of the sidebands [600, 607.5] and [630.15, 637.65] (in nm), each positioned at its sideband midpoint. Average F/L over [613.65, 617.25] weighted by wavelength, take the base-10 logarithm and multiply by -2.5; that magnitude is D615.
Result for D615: 0.06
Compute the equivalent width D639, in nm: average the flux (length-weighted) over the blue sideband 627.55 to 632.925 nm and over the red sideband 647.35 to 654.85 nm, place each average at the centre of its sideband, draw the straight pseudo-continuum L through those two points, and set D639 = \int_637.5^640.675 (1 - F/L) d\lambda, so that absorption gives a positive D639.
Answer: 0.17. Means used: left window 11.9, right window 16.1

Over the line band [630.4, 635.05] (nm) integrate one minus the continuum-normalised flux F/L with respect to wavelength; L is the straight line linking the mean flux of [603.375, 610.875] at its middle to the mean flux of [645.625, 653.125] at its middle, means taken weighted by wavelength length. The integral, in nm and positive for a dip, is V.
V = 0.48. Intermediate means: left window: 12.9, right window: 15.6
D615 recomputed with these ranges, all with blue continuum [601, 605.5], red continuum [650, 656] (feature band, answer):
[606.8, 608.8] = -0.02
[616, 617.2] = 0.37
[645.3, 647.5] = 0.07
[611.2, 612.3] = 0.02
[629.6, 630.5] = 0.23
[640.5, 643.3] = 0.08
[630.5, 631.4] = 0.19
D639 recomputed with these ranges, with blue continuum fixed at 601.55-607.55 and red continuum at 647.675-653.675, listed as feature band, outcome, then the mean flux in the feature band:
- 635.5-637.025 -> 0.162 nm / 13.3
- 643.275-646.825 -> 0.212 nm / 14.6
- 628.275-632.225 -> 0.688 nm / 12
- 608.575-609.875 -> -0.005 nm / 13.1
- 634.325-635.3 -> 0.059 nm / 13.9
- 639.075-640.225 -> 0.145 nm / 13.2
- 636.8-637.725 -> 0.112 nm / 13.2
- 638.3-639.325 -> 0.187 nm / 12.3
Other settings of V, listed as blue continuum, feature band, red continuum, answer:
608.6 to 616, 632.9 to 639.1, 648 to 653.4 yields 0.667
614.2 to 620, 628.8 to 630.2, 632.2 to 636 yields 0.144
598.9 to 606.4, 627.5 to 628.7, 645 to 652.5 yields 0.280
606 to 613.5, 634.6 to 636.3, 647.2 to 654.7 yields 0.138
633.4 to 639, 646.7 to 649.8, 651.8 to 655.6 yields 0.081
